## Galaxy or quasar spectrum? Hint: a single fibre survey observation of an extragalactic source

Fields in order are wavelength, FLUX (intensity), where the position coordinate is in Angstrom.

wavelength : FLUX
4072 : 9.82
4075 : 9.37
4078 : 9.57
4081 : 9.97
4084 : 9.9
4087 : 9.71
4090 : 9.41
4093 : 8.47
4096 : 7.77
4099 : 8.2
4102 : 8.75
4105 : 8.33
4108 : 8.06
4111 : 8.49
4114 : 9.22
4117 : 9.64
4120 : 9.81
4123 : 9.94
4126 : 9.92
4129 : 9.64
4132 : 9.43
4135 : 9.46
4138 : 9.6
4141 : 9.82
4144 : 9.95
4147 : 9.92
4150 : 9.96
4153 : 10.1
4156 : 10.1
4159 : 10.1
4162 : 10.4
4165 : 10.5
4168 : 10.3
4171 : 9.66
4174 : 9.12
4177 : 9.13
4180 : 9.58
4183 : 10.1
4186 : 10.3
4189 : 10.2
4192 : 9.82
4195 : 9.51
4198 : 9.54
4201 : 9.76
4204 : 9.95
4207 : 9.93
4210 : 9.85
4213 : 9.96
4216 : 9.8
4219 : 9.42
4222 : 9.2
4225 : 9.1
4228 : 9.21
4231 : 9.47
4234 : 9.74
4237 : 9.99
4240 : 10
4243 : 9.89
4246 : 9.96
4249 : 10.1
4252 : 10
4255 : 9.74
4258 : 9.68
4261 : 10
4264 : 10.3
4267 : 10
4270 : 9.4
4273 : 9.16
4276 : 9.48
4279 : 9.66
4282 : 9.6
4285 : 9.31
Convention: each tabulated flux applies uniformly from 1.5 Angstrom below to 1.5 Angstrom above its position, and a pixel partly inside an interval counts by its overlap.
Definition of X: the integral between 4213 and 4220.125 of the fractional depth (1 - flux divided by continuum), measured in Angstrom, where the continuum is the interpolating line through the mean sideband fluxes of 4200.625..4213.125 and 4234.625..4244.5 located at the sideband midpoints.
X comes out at 0.2 Angstrom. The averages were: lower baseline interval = 9.89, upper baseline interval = 9.94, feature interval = 9.69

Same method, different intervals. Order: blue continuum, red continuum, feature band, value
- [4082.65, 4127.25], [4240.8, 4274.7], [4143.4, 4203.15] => -3.2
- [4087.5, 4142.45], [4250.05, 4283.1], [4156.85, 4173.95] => -1.4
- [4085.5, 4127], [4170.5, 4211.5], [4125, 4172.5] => -2.9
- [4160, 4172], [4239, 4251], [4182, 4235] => 2.1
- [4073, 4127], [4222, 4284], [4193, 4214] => -0.6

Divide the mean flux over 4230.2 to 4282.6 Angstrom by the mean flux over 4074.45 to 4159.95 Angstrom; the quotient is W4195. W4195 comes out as 1.0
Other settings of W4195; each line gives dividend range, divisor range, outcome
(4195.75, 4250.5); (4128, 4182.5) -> 0.99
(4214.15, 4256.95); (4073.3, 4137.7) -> 1.05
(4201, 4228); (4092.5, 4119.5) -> 1.12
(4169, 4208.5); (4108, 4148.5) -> 1.02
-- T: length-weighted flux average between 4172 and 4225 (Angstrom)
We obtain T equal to 9.7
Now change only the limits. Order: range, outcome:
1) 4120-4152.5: 9.78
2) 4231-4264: 9.91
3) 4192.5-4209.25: 9.75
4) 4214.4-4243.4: 9.57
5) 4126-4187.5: 9.86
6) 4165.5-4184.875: 9.7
